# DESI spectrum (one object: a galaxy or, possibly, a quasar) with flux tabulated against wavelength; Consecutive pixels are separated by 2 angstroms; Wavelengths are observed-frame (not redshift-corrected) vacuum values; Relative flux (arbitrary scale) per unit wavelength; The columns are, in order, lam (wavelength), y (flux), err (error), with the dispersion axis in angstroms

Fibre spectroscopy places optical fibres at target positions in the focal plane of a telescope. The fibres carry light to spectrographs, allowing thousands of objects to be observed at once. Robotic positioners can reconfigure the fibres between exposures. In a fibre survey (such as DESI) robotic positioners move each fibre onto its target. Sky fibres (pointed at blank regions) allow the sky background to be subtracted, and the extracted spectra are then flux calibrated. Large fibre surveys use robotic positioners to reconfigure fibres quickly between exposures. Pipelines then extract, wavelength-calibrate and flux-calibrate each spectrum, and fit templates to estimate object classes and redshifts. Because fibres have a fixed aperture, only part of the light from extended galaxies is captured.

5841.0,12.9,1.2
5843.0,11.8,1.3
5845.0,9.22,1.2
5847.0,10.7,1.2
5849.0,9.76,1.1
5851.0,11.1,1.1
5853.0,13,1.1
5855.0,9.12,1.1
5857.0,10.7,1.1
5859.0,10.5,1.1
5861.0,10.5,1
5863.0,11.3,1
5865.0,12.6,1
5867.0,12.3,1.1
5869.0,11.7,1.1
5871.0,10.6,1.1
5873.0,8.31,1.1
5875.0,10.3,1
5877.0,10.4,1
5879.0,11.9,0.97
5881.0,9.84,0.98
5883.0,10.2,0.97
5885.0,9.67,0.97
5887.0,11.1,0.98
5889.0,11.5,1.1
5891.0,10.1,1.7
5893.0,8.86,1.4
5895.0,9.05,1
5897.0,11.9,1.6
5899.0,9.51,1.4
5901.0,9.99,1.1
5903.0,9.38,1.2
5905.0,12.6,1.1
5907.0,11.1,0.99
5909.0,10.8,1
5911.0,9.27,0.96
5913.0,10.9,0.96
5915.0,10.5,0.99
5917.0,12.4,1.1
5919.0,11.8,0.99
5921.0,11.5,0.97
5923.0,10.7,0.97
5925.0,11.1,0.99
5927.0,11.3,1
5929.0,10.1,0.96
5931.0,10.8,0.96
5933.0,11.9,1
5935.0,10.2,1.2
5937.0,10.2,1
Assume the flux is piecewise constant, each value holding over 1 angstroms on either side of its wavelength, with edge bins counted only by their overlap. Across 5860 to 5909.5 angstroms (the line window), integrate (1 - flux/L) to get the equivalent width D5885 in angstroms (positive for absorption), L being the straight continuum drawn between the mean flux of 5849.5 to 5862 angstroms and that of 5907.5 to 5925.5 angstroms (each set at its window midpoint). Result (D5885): 1.2 angstroms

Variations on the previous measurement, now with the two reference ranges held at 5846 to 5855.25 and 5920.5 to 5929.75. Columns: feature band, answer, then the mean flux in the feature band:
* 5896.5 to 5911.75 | 0.5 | 10.5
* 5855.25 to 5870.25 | -0.5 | 11.2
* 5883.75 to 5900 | 1.0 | 10.2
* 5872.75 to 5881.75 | 0.5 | 10.3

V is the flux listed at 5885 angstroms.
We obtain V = 9.67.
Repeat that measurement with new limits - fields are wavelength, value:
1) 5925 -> 11.1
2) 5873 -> 8.31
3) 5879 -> 11.9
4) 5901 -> 9.99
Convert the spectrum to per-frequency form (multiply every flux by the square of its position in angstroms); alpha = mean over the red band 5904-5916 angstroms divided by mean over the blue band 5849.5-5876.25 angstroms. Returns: 1.01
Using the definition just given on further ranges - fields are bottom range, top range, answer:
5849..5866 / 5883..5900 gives 0.94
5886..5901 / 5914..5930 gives 1.10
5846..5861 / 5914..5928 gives 1.08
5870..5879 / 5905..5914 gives 1.07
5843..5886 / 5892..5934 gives 1.02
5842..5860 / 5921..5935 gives 1.06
